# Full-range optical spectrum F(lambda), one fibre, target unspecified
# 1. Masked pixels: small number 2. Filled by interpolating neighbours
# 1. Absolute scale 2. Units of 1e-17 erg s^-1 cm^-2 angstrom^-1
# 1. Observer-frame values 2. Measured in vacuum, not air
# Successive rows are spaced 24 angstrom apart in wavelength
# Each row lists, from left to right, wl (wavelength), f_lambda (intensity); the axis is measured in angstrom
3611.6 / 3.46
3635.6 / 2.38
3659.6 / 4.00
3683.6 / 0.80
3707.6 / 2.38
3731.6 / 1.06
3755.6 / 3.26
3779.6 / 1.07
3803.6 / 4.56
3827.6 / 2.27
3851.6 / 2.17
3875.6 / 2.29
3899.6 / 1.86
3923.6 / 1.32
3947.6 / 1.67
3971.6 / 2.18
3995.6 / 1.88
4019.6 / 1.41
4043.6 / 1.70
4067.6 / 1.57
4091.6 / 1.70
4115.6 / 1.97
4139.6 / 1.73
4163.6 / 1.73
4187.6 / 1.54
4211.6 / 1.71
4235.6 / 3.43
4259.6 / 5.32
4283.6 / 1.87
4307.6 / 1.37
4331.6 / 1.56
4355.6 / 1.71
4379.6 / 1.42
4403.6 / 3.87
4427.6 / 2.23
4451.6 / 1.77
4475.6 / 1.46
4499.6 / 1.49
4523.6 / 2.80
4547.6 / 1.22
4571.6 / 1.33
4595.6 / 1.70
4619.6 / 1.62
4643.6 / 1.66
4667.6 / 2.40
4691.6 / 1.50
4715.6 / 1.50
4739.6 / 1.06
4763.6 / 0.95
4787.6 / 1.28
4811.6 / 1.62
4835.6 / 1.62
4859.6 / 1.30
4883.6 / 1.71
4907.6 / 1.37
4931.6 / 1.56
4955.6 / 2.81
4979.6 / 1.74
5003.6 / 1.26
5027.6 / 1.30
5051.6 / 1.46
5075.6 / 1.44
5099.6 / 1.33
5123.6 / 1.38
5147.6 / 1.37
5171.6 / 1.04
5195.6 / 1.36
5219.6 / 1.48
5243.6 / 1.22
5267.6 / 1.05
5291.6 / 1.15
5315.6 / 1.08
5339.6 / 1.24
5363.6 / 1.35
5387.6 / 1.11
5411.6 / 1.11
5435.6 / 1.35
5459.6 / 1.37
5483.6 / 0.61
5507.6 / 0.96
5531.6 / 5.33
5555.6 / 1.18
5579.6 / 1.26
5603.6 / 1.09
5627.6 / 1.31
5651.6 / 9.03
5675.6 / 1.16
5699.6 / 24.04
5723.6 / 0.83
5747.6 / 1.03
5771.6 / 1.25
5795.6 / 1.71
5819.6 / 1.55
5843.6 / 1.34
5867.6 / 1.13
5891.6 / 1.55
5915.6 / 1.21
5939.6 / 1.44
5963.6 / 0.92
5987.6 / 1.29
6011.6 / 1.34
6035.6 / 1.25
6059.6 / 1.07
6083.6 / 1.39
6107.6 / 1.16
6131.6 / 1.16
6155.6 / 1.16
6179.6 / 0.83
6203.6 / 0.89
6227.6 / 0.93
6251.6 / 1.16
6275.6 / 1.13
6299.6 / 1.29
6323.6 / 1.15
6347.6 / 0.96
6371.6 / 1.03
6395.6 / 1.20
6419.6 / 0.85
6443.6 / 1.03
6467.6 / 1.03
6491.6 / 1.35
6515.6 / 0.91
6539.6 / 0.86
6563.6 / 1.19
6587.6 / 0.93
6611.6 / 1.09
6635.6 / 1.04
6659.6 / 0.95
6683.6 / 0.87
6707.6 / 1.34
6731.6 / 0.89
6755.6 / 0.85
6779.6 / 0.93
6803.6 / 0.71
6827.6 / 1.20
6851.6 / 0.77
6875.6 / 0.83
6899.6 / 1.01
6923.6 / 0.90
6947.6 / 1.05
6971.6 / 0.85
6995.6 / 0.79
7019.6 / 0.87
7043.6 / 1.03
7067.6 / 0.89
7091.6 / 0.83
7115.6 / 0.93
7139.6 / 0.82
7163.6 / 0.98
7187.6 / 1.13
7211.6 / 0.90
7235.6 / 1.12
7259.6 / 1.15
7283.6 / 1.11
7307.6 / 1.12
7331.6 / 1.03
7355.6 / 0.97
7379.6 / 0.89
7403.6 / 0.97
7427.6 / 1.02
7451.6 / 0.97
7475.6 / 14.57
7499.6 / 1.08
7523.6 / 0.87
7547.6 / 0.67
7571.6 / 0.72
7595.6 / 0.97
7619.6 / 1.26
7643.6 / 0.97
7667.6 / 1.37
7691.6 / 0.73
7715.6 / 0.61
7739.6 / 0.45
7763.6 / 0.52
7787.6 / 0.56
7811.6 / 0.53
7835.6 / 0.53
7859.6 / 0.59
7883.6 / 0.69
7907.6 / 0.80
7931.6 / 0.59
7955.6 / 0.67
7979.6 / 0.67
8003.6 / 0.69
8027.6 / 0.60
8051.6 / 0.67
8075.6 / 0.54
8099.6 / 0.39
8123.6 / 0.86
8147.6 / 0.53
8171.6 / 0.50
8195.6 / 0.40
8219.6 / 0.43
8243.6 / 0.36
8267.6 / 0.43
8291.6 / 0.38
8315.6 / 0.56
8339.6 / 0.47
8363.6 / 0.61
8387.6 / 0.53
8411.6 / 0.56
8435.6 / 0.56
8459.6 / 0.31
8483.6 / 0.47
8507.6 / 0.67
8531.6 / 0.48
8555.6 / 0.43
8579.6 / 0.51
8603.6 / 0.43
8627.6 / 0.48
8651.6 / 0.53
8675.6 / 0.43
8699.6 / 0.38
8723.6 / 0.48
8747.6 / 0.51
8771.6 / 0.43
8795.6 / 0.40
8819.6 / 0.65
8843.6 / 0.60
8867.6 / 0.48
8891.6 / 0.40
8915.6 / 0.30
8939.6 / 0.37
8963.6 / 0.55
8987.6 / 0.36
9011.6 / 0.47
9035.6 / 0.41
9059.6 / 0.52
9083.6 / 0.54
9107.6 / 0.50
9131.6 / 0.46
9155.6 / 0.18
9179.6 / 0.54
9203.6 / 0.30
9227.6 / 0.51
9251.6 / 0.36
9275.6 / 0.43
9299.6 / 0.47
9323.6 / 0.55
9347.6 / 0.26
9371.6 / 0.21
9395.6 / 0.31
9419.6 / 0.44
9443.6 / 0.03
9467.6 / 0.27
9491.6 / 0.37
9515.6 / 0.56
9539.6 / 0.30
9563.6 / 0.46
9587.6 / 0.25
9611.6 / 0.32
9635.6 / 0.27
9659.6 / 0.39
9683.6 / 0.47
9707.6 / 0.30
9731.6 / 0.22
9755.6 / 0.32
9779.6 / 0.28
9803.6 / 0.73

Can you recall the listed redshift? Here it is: 0.14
